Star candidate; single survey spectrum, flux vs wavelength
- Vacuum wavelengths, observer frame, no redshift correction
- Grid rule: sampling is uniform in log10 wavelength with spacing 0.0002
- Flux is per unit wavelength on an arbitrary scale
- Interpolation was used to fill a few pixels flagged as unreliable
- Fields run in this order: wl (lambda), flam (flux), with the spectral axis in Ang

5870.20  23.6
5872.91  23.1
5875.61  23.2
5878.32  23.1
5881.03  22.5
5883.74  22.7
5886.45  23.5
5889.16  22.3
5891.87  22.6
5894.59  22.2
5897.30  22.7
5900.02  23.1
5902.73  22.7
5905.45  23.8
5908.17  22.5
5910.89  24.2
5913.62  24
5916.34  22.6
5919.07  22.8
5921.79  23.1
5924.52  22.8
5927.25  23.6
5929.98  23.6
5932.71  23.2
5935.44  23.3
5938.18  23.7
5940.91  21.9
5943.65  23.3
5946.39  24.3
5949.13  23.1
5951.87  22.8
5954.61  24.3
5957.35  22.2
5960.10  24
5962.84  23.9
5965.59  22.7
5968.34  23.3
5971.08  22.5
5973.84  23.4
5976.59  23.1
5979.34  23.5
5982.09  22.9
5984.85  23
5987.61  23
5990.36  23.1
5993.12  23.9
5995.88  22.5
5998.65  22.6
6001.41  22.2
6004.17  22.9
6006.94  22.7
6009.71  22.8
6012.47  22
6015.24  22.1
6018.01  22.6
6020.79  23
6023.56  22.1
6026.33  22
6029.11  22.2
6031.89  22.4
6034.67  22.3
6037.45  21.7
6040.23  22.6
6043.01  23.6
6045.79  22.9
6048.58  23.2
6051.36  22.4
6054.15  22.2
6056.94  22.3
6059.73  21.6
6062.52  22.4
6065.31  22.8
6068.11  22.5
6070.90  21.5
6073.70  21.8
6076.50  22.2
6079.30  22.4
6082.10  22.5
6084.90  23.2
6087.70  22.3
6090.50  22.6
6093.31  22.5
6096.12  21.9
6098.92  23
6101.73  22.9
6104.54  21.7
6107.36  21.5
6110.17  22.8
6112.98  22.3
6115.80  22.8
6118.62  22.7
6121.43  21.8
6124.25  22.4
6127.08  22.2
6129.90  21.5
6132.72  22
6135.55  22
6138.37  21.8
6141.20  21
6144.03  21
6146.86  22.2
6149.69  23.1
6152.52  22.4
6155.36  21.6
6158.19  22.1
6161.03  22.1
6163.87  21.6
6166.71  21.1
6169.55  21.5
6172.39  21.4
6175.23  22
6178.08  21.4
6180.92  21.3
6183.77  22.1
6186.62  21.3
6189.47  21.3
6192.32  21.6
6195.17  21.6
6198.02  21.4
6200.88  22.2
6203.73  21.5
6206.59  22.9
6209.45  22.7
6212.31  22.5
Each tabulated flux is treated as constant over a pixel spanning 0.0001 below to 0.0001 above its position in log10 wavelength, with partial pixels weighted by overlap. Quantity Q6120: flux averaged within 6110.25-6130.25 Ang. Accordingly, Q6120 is 22.3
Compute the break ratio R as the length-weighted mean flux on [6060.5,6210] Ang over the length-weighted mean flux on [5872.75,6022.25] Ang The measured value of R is 1.0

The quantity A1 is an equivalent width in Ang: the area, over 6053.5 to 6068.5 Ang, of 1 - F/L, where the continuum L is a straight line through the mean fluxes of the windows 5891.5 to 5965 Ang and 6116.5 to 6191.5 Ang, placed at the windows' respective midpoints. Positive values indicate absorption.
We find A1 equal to 0.1 Ang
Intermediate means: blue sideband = 23.2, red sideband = 21.8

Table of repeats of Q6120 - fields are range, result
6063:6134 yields 22.3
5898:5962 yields 23.3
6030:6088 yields 22.4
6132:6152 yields 21.9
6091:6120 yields 22.4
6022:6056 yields 22.5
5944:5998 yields 23.2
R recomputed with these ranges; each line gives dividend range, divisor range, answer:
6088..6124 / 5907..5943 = 0.97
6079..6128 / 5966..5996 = 0.97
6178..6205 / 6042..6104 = 0.96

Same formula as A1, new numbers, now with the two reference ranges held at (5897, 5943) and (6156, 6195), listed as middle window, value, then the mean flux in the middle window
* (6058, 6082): 0.08 Ang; 22.2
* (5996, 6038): 0.34 Ang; 22.4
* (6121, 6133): -0.05 Ang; 22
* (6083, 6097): -0.25 Ang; 22.5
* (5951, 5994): -0.71 Ang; 23.2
